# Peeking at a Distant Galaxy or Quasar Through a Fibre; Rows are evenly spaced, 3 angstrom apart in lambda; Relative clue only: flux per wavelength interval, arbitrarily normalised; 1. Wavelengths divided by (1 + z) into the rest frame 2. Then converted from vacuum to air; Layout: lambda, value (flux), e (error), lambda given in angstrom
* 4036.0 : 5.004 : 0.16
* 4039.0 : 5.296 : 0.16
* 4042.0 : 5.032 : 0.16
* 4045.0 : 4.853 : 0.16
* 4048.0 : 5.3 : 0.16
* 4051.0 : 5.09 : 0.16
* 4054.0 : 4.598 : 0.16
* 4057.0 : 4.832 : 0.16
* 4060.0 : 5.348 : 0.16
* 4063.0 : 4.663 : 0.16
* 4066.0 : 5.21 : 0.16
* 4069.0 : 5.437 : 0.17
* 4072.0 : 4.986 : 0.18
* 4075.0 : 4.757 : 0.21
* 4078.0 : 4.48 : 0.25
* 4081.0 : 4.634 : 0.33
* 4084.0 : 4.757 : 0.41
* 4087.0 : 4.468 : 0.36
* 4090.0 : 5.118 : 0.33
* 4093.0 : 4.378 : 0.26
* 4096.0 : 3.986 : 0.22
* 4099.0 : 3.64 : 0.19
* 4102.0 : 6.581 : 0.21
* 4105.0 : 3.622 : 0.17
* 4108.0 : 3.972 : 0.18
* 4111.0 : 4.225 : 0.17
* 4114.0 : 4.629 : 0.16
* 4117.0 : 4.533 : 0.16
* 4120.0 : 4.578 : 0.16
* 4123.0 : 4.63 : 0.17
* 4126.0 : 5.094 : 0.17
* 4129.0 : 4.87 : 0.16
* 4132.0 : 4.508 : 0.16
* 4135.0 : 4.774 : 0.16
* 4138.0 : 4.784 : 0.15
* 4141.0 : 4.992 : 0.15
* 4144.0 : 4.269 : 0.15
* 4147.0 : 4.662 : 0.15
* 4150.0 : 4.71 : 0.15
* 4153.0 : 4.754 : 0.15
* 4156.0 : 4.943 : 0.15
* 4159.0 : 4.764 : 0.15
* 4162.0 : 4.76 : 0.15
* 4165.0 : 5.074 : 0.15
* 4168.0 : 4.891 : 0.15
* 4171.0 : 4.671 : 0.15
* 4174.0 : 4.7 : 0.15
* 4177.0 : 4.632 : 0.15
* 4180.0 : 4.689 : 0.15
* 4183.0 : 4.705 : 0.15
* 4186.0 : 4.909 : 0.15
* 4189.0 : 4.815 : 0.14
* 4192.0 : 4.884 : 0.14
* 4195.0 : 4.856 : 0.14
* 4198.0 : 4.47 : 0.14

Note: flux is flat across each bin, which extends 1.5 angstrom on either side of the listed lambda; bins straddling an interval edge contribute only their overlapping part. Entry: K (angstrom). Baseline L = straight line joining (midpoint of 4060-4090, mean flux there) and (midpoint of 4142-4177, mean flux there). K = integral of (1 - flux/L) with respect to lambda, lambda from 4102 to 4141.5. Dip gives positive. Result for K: 1.45 angstrom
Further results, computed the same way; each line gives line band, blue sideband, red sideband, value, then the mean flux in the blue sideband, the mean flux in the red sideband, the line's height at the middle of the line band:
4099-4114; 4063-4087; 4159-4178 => 1.0 angstrom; 4.85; 4.79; 4.83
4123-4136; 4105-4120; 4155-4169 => -0.9 angstrom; 4.29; 4.88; 4.5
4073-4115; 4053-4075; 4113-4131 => 2.9 angstrom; 5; 4.72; 4.86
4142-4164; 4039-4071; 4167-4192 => 0.5 angstrom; 5.05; 4.76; 4.82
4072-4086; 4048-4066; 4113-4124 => 0.4 angstrom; 4.96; 4.59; 4.83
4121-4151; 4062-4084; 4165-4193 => 0.6 angstrom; 4.88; 4.78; 4.82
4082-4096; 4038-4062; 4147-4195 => 1.0 angstrom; 5.03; 4.79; 4.95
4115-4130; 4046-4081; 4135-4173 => 0.3 angstrom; 4.96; 4.77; 4.84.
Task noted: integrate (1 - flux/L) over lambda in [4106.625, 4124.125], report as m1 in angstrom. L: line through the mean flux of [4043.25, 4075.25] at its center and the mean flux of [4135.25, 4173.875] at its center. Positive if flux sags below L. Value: 1.60 angstrom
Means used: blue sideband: 5.02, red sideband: 4.77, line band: 4.43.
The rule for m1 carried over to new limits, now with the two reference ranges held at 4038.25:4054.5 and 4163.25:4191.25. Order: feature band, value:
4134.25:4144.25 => 0.2 angstrom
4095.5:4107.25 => 1.1 angstrom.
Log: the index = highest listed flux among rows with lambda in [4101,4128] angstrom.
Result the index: 6.581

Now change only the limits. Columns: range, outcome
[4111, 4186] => 5.094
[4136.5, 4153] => 4.992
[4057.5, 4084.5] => 5.437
